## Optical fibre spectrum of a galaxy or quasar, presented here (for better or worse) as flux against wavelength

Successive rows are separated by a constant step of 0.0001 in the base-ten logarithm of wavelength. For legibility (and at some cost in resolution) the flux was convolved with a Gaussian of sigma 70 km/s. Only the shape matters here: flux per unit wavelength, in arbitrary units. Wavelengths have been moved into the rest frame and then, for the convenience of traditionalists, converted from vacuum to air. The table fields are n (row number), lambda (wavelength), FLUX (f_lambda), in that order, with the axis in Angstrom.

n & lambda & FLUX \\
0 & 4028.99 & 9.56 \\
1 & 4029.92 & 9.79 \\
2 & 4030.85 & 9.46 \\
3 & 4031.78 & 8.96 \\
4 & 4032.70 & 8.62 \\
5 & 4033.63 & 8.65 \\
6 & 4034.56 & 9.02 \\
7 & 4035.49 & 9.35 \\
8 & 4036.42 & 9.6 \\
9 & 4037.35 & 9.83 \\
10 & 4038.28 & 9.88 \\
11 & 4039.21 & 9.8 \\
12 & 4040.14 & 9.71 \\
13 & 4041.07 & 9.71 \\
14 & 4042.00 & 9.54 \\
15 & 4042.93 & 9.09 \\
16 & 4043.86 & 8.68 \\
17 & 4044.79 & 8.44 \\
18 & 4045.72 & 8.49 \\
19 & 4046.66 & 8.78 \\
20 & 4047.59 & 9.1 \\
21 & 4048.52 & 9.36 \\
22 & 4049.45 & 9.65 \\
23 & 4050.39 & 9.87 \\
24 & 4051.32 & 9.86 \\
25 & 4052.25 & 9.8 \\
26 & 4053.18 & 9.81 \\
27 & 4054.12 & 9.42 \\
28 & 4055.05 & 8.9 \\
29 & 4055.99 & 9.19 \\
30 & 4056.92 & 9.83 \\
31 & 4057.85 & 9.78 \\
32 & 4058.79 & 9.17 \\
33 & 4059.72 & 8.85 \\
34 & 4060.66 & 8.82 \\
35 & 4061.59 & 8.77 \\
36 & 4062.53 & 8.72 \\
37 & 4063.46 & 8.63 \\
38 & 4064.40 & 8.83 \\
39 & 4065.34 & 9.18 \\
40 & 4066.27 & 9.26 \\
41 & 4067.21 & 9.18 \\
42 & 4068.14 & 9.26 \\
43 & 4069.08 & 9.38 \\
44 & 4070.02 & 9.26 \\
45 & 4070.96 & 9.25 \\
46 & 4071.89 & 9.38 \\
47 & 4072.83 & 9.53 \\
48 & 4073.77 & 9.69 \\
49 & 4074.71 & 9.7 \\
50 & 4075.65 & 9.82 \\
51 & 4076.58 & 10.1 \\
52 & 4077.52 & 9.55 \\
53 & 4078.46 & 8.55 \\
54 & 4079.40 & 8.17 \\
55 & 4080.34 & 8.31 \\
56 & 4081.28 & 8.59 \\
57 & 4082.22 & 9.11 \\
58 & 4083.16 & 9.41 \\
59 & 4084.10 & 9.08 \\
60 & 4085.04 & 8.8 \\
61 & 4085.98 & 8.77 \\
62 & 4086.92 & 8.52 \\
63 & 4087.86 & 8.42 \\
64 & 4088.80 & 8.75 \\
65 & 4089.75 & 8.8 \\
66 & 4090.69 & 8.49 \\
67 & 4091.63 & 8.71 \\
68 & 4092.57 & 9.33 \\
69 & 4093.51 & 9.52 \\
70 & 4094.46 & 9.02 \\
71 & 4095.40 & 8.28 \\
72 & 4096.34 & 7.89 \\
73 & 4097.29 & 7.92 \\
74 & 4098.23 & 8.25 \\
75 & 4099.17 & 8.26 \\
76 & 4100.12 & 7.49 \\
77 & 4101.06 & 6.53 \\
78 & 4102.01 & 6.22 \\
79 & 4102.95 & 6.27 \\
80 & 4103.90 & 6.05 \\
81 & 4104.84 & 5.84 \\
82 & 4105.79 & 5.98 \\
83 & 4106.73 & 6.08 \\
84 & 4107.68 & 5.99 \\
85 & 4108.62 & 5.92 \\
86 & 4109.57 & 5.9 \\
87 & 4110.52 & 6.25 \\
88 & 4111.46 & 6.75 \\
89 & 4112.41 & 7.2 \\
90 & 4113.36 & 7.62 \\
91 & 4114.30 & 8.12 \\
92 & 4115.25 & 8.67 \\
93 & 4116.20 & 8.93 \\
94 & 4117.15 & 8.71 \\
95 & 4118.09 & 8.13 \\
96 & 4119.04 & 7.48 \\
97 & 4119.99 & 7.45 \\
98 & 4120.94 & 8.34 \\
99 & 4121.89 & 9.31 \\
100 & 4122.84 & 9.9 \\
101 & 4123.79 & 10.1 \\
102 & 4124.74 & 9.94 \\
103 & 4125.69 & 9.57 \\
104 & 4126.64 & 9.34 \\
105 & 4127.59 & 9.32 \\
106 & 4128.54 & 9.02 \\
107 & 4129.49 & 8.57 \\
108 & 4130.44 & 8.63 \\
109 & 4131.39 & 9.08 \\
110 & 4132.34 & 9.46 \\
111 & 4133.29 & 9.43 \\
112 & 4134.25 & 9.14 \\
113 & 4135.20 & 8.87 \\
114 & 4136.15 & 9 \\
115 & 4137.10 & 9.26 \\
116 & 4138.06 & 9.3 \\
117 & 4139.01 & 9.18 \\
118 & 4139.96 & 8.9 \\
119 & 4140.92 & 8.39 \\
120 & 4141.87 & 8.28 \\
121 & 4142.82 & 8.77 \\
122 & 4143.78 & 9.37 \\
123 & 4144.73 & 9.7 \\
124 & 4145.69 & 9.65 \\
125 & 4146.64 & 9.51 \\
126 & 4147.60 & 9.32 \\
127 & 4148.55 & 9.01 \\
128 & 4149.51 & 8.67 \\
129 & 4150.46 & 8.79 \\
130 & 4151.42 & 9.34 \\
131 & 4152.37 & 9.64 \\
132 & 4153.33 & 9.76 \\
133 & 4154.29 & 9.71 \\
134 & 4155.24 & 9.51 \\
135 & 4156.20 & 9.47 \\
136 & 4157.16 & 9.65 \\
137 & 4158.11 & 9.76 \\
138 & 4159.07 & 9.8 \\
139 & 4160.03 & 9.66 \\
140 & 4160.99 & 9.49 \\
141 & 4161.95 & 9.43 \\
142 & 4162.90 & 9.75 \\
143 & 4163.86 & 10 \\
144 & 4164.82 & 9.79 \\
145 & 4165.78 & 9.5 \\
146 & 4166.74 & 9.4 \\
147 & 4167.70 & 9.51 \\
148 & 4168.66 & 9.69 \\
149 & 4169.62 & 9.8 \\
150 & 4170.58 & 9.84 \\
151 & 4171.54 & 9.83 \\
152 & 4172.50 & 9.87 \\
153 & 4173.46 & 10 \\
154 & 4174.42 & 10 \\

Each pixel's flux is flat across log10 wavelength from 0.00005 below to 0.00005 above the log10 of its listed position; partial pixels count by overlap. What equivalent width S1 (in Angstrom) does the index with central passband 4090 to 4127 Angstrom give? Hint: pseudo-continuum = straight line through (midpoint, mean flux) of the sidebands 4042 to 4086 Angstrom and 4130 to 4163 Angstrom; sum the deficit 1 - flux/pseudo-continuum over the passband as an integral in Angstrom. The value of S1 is 5.6 Angstrom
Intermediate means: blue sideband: 9.18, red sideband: 9.27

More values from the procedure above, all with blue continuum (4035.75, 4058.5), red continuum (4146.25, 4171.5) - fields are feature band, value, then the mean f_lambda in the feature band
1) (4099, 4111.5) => 4.14 Angstrom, 6.34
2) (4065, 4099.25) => 1.77 Angstrom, 8.97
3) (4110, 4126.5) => 1.91 Angstrom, 8.39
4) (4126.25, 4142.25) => 0.84 Angstrom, 9.01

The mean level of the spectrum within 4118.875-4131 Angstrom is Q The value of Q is 9.04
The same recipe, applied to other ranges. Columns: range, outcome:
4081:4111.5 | 7.74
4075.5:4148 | 8.42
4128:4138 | 9.06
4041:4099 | 9.06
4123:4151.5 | 9.17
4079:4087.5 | 8.75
